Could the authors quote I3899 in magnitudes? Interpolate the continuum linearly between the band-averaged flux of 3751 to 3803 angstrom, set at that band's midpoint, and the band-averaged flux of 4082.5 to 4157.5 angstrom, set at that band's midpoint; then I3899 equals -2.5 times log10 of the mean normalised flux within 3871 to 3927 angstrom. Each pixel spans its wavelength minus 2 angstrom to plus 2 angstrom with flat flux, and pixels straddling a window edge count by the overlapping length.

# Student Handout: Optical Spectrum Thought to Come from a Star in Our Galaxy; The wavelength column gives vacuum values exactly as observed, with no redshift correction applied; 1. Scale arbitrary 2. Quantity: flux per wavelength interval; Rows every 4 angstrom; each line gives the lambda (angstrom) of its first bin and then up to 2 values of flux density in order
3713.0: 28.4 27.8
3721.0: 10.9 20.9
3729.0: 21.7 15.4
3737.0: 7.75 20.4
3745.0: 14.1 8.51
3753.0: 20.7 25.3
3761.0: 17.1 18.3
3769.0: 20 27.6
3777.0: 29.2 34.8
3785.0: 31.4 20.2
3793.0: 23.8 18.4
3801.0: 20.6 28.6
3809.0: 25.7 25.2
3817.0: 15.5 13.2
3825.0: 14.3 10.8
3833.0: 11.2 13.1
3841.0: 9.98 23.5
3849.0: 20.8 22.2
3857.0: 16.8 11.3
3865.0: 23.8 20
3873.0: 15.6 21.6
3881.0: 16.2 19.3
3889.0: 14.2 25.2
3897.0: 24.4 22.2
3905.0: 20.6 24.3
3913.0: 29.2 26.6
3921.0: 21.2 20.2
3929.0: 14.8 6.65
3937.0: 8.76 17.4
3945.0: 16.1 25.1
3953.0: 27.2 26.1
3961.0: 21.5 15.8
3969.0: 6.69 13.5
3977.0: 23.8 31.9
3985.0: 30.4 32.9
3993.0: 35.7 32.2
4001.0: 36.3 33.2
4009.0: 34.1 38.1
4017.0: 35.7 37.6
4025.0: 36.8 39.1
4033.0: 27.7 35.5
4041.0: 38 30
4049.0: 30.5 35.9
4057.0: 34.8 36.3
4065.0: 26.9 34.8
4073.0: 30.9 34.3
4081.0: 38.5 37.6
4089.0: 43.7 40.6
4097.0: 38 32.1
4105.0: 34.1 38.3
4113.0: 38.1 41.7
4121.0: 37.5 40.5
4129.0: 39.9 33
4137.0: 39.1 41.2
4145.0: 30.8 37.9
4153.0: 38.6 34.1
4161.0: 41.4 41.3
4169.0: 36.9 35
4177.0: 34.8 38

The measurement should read 0.316 mag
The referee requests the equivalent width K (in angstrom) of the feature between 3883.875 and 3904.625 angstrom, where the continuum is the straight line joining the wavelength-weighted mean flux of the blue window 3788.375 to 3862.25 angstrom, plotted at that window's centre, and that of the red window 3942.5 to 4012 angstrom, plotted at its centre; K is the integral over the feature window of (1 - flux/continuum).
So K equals 0.7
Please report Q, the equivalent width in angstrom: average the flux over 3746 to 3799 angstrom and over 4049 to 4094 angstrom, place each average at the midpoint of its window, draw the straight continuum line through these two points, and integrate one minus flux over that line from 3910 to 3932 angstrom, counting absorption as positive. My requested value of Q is 5.4 angstrom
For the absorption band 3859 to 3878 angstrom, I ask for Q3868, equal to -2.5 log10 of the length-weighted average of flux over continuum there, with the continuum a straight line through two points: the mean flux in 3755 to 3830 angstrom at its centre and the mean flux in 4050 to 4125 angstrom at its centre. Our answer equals 0.38 mag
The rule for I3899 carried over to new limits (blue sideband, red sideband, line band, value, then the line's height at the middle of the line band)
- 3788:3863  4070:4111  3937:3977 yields 0.419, 27.4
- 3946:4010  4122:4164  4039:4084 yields -0.056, 32.1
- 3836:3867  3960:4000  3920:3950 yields 0.376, 22.4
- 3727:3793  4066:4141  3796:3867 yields 0.317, 24.3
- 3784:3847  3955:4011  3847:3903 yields 0.113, 21.7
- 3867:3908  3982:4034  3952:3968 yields 0.320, 28.8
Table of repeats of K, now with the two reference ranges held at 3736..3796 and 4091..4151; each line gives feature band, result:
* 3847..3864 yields 4.9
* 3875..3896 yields 5.7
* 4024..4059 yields -0.3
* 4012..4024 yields -1.5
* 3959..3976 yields 8.7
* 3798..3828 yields 4.4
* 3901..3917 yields 1.9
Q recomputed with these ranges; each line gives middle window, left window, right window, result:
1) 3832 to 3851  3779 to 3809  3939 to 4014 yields 7.2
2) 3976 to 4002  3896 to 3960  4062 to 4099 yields -5.0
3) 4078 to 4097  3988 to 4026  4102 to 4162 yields -1.4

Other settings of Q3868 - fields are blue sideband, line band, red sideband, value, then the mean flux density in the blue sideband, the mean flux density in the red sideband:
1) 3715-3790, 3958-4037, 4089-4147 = 0.09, 20.6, 37.7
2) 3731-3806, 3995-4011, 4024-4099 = -0.05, 21.1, 35.2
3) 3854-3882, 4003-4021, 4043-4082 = -0.21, 18.1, 33.2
